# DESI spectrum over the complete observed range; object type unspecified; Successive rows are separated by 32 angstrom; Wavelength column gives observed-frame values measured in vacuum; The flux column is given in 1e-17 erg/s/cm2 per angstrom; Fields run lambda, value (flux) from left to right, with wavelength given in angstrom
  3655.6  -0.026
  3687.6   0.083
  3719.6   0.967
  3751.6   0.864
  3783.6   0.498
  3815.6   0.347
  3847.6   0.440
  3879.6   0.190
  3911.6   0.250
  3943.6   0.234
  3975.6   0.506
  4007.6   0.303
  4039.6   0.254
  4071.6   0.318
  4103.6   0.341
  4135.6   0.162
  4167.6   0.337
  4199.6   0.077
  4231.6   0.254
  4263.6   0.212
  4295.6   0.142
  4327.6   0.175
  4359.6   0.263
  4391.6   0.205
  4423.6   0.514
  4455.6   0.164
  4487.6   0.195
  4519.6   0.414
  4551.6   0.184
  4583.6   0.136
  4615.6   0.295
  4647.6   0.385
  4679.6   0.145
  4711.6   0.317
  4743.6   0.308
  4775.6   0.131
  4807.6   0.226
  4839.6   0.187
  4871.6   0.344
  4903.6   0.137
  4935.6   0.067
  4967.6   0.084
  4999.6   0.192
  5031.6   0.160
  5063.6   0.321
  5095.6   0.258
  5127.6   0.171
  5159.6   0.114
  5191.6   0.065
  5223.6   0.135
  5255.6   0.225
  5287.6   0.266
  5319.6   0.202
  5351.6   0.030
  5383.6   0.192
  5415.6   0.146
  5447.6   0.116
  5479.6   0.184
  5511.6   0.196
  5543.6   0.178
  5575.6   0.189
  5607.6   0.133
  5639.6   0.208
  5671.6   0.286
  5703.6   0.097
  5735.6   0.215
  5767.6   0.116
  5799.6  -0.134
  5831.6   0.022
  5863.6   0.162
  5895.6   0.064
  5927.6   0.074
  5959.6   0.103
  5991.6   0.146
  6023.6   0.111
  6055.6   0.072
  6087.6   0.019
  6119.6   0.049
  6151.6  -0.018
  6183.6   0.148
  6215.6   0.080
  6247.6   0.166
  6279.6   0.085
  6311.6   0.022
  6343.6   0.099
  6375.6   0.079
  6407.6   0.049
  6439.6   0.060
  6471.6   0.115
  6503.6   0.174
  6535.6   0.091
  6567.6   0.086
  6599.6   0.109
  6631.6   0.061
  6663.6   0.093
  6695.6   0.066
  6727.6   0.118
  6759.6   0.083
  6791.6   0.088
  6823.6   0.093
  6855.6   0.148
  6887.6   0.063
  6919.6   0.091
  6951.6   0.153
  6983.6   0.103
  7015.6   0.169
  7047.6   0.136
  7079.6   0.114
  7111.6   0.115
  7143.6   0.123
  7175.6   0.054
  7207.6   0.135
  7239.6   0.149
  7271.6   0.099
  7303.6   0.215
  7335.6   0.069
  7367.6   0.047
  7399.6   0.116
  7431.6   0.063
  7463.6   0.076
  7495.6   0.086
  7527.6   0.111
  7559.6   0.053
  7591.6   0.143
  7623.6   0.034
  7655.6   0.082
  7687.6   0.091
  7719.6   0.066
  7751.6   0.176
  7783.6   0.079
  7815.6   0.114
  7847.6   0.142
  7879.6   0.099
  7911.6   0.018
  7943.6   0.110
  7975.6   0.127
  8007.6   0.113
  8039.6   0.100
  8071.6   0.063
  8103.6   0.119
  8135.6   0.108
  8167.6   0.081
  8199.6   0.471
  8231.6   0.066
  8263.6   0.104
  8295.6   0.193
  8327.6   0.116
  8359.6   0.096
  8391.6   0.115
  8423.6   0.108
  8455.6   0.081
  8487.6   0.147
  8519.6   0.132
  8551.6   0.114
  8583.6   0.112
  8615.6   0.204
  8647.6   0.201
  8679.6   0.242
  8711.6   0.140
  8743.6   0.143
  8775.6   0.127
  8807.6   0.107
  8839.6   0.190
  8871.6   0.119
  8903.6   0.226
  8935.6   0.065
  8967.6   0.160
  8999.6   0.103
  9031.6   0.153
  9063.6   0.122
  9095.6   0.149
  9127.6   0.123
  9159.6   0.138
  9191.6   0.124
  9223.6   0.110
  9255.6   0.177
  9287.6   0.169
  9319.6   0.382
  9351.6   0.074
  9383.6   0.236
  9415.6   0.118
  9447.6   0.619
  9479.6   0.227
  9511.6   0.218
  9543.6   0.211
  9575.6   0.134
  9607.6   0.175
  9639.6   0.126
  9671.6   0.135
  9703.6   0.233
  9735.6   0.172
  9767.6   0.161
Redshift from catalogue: 1.200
